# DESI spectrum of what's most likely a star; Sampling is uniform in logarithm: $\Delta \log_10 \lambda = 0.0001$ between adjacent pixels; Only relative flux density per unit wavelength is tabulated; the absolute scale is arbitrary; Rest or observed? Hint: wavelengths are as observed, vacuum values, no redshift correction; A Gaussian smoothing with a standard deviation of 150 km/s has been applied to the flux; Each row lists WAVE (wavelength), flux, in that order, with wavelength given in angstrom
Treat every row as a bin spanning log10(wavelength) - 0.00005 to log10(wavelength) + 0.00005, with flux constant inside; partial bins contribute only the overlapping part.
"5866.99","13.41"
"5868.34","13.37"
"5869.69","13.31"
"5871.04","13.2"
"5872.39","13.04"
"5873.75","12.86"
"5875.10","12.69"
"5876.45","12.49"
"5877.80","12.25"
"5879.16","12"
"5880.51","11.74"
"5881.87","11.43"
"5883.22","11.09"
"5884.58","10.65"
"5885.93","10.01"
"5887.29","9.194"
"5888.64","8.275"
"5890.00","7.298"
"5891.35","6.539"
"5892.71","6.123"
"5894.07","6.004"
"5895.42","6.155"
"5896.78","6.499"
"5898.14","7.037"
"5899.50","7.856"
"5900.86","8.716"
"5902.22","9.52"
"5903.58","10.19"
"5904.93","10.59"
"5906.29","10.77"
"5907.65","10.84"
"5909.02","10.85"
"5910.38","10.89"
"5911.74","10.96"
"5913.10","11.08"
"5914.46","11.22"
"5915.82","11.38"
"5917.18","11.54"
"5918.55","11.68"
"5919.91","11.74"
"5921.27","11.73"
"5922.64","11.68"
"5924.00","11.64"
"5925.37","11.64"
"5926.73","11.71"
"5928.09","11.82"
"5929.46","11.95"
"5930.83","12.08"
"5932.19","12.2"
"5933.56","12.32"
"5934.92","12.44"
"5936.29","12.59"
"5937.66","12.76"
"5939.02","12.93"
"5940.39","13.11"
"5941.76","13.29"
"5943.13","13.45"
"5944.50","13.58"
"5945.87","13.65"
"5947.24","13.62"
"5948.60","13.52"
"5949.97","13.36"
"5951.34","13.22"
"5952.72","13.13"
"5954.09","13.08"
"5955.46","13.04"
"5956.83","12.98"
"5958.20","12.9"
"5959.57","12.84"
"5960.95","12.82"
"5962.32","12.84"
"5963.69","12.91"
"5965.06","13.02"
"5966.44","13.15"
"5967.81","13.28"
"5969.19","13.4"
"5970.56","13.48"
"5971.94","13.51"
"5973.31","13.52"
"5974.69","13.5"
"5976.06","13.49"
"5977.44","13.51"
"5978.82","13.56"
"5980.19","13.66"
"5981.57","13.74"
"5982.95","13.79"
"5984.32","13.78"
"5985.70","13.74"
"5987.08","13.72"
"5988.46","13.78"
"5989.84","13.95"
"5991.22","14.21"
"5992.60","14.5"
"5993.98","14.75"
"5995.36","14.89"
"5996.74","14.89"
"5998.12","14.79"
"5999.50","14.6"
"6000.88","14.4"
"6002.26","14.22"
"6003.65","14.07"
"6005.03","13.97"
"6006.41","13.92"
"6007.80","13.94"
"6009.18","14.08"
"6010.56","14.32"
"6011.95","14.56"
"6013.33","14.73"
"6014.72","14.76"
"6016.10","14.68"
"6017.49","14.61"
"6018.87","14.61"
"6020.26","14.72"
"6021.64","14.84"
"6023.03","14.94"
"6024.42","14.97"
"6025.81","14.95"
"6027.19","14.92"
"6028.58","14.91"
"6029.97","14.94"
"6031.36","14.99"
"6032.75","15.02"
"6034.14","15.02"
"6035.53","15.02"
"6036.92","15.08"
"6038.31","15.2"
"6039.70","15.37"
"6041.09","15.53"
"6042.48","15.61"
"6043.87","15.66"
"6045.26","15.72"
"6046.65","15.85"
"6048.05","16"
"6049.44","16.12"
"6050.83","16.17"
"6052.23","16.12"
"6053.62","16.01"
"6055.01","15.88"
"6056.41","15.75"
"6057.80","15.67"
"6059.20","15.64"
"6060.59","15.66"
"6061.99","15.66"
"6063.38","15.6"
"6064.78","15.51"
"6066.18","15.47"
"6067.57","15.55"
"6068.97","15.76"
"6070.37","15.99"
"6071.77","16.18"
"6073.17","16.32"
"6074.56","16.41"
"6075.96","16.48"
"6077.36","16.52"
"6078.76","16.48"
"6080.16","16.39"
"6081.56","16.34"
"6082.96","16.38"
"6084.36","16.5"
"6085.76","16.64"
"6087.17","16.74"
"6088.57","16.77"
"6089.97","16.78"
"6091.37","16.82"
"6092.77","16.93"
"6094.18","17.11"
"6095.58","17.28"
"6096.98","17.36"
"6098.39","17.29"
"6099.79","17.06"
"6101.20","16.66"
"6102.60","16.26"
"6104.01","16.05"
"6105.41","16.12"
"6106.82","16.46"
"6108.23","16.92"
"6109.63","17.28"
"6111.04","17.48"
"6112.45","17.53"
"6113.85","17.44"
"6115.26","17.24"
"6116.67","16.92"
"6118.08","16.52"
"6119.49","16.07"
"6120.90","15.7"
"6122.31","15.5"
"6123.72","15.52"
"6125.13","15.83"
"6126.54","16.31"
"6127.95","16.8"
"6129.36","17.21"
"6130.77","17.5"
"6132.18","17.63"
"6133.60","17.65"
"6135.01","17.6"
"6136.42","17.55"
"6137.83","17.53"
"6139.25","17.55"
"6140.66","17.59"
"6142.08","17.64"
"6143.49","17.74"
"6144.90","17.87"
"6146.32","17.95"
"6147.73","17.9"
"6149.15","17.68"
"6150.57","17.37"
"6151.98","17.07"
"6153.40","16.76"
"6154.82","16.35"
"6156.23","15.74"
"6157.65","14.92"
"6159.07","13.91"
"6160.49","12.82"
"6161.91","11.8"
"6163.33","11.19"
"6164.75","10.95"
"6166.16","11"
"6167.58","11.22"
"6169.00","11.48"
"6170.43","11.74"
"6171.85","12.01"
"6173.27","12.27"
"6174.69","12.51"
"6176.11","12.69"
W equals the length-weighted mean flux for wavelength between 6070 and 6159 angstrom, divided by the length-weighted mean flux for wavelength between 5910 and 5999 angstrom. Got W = 1.29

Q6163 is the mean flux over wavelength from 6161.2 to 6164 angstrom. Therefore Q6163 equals 11.5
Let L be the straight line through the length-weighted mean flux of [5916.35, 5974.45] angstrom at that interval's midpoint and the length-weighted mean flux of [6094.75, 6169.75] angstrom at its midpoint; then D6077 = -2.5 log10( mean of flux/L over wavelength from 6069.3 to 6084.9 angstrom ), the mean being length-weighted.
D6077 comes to -0.08 mag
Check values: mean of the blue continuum 12.7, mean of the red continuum 16.2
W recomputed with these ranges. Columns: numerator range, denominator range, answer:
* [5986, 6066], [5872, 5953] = 1.35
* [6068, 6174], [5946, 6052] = 1.13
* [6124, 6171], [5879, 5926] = 1.59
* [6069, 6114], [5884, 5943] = 1.59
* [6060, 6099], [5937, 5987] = 1.23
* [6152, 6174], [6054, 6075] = 0.83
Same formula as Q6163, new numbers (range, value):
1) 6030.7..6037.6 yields 15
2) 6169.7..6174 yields 12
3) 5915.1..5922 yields 11.6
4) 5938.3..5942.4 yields 13.1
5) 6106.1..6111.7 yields 17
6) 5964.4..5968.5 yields 13.1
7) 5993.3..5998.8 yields 14.8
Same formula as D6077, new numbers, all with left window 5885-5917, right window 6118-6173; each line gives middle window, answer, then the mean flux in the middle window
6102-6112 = -0.15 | 16.7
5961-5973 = -0.21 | 13.2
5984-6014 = -0.22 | 14.3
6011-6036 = -0.20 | 14.8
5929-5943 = -0.25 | 12.6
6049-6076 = -0.19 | 15.9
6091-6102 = -0.19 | 17.1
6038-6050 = -0.21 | 15.7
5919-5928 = -0.20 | 11.7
